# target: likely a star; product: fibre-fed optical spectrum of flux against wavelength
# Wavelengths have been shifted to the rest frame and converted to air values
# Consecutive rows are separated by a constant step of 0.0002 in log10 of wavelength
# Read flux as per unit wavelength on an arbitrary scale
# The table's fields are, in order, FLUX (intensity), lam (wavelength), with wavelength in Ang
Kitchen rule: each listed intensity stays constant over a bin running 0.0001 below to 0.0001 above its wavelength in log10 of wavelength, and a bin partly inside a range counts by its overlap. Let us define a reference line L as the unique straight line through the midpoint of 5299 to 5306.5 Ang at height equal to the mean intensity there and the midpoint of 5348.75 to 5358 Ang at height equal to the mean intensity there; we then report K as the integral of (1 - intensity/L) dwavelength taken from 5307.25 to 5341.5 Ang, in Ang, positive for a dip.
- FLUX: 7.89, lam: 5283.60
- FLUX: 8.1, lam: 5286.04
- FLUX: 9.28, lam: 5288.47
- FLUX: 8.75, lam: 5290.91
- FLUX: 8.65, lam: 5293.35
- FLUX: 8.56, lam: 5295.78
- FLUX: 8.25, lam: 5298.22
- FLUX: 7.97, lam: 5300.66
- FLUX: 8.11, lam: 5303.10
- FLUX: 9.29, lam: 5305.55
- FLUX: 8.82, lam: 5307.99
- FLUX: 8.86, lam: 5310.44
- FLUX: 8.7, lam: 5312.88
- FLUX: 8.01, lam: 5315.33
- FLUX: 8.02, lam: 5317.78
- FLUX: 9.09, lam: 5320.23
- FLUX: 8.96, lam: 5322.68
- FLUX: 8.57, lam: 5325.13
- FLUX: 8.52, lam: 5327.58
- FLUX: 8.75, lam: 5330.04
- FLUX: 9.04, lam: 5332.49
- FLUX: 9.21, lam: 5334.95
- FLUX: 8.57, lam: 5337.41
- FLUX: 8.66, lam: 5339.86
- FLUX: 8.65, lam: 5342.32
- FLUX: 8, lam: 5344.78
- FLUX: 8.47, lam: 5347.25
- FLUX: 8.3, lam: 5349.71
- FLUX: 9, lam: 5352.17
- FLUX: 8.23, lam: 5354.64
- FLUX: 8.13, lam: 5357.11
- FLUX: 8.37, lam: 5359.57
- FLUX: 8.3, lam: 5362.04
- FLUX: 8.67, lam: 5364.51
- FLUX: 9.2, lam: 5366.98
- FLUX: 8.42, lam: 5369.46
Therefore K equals -1.1 Ang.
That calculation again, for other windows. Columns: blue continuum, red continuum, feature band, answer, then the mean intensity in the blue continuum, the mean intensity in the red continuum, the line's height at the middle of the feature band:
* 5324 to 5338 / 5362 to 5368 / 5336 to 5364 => 1.12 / 8.78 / 8.79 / 8.79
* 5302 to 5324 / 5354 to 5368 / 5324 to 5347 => -0.22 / 8.65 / 8.49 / 8.57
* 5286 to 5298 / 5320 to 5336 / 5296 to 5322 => 0.74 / 8.69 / 8.86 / 8.77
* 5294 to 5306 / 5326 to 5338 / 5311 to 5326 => 0.12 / 8.39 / 8.82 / 8.64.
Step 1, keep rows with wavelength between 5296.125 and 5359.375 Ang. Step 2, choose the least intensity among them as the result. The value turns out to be 7.97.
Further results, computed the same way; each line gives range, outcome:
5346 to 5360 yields 8.13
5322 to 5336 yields 8.52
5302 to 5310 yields 8.11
